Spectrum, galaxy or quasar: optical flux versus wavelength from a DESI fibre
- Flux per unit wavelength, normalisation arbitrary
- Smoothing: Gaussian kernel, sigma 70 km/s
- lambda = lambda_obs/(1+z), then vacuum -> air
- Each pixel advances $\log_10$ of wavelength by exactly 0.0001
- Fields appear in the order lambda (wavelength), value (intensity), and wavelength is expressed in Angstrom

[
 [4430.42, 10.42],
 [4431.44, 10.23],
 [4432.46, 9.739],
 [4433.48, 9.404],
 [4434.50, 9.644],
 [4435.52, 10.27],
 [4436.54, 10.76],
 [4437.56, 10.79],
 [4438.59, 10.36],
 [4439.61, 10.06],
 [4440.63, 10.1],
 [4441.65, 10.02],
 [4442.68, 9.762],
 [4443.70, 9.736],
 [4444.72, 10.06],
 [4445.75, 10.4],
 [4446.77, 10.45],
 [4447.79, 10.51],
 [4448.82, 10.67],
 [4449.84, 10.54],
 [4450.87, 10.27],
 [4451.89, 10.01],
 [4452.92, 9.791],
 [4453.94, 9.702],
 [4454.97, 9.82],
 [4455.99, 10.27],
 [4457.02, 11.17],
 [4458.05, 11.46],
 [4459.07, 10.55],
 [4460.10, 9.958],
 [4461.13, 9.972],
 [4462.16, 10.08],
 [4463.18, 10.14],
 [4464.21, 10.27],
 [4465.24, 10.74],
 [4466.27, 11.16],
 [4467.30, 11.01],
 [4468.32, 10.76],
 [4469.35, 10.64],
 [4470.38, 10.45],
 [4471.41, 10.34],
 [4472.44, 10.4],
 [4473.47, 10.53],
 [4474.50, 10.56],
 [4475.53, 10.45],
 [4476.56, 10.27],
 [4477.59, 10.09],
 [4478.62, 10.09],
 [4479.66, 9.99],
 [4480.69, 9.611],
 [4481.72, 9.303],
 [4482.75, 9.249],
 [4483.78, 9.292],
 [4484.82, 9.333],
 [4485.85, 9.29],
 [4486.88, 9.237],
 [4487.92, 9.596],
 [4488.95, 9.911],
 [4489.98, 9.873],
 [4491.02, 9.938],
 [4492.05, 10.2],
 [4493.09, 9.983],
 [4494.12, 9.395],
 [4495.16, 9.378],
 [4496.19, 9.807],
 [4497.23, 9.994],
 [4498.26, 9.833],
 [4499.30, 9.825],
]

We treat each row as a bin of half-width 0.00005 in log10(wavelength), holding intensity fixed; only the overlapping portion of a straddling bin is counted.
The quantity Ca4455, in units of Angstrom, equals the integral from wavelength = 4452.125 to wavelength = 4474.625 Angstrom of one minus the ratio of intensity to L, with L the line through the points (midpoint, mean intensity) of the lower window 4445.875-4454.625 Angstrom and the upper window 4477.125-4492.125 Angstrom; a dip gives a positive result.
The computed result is -0.95 Angstrom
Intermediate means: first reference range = 10.2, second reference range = 9.65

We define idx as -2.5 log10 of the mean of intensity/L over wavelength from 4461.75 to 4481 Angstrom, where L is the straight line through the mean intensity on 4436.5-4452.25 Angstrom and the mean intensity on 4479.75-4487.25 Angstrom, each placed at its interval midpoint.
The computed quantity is -0.08 mag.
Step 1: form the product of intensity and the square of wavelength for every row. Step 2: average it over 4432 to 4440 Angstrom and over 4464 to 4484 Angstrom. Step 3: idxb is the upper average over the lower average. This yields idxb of 1.03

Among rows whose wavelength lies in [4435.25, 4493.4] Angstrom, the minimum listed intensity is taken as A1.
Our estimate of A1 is 9.237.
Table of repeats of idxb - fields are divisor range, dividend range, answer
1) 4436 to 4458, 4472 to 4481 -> 1.01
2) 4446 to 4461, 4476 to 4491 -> 0.95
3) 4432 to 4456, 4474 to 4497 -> 0.98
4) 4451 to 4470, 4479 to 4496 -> 0.93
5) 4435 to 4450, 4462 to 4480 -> 1.03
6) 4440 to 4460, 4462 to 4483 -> 1.01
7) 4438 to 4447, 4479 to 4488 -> 0.95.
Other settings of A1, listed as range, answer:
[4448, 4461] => 9.702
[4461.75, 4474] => 10.08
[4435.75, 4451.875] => 9.736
